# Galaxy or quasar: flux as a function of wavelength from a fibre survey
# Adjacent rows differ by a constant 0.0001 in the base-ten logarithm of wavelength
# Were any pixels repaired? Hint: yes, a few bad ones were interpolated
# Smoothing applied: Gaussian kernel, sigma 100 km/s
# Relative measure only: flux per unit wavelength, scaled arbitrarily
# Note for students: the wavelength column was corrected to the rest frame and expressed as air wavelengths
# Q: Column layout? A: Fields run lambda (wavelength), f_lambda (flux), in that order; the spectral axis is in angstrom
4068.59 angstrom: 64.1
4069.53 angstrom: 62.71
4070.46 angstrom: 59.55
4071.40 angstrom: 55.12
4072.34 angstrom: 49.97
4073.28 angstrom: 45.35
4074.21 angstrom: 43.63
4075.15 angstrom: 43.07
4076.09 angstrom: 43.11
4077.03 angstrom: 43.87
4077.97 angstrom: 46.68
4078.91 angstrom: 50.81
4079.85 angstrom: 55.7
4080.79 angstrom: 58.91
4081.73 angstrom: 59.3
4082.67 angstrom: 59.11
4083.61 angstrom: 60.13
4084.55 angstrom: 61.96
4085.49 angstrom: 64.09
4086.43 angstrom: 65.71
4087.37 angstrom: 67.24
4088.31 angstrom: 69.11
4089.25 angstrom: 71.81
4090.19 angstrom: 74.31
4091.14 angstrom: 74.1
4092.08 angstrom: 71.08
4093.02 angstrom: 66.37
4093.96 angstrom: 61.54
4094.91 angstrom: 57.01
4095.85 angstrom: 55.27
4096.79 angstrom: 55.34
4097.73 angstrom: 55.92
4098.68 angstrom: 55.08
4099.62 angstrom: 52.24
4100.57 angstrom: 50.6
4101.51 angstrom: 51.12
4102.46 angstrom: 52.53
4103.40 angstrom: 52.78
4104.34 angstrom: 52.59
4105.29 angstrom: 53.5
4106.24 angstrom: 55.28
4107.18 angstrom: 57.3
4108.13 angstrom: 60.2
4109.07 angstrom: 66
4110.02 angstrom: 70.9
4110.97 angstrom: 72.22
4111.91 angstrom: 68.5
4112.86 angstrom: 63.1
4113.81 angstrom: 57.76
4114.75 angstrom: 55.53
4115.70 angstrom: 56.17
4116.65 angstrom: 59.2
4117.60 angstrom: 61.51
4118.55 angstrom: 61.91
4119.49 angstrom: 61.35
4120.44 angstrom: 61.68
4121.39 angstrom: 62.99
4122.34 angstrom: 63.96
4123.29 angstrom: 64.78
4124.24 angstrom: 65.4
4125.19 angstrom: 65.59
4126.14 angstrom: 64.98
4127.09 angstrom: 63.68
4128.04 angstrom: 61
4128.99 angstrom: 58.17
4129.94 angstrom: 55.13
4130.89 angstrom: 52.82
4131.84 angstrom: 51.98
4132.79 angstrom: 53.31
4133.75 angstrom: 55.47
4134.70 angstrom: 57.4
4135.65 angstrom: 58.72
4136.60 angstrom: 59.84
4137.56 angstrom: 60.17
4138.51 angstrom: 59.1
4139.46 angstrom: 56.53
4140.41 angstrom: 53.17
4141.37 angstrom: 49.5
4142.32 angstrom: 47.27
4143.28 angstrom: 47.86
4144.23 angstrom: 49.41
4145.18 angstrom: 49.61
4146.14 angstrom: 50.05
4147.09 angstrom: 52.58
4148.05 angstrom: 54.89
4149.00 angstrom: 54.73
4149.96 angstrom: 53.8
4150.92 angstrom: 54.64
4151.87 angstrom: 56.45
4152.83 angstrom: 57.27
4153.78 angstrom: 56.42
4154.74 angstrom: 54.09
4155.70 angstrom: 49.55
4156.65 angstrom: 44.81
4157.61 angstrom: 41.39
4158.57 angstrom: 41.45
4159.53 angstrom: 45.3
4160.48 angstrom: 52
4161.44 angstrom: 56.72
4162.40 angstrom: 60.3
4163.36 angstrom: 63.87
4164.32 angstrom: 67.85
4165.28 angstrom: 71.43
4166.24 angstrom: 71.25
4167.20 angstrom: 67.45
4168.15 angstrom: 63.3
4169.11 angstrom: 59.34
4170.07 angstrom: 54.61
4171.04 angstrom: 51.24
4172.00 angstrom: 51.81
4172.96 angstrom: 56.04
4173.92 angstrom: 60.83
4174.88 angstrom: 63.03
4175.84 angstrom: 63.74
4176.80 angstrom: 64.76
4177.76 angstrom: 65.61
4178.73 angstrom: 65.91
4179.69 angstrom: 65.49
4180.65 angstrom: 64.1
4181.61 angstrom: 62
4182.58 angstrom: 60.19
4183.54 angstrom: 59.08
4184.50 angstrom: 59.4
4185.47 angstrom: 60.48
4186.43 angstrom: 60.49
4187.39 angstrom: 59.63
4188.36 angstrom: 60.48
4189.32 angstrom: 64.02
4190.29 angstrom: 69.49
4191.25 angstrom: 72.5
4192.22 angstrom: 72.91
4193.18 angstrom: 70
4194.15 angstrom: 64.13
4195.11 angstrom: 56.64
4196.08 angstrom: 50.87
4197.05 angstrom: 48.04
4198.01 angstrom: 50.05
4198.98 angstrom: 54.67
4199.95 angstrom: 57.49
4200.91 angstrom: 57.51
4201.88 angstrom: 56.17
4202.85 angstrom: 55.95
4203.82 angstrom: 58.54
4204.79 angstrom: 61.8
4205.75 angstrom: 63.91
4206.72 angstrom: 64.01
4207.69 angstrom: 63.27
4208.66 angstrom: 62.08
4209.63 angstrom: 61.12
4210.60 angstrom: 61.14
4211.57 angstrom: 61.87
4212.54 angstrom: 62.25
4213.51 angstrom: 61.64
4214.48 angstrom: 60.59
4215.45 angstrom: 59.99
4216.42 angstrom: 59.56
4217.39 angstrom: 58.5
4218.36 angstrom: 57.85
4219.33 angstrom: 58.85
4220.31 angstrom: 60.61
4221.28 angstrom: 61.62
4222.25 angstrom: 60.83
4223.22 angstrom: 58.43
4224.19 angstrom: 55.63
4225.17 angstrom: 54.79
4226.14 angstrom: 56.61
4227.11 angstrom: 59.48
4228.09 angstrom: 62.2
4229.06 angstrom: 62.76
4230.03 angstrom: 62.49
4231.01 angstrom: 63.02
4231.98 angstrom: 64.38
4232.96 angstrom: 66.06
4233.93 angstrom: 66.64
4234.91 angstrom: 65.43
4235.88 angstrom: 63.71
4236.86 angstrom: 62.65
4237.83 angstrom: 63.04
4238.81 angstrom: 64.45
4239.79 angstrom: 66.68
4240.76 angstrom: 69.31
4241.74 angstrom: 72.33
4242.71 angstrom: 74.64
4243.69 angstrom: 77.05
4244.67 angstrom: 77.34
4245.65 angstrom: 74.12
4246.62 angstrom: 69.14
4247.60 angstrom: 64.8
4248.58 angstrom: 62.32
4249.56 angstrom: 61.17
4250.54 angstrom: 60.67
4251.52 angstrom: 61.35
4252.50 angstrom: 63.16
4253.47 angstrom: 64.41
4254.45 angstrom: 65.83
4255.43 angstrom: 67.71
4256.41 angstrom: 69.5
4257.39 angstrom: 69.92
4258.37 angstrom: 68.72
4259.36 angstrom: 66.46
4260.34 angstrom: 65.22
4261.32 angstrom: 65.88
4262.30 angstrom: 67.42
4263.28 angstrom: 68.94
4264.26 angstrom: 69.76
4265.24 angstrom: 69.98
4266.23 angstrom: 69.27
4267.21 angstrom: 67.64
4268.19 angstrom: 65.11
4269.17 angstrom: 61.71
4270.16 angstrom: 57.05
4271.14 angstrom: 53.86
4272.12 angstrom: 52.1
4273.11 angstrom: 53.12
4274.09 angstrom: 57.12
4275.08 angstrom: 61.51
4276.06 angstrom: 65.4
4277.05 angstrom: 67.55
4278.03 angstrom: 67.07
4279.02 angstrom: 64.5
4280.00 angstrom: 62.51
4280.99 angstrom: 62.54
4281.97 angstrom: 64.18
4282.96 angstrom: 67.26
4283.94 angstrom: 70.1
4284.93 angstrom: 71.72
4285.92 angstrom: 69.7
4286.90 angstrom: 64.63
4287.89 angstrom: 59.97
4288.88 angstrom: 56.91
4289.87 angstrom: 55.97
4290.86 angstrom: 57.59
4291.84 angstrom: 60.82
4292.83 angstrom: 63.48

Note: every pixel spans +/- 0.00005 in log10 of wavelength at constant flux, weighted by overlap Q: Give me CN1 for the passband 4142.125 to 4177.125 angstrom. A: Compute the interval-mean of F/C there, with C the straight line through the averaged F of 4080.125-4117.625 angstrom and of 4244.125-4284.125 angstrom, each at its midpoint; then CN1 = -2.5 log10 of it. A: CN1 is 0.12 mag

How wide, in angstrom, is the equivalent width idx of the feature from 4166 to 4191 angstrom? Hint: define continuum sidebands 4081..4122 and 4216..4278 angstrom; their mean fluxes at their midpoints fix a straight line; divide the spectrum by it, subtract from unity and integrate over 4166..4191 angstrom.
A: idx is 0.4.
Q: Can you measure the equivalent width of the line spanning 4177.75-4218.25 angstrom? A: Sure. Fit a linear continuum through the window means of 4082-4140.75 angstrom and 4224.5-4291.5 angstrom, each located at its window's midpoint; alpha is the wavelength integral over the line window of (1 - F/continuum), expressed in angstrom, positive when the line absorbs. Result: 1.2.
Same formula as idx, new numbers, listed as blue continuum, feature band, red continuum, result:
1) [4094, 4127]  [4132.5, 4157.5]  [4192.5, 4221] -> 2.5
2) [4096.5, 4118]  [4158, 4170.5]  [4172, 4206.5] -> 0.1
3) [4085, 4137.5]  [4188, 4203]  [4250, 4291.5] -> 0.5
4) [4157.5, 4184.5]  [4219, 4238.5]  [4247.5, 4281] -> 0.3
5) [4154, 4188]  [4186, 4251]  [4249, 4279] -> -0.9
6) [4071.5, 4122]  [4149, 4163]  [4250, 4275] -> 2.0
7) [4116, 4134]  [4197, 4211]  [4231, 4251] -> 1.4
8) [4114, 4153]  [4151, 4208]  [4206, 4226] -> -0.5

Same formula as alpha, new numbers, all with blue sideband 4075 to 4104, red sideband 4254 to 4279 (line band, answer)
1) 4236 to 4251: -1.0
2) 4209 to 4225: 0.7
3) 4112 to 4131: -0.5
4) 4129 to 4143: 1.2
